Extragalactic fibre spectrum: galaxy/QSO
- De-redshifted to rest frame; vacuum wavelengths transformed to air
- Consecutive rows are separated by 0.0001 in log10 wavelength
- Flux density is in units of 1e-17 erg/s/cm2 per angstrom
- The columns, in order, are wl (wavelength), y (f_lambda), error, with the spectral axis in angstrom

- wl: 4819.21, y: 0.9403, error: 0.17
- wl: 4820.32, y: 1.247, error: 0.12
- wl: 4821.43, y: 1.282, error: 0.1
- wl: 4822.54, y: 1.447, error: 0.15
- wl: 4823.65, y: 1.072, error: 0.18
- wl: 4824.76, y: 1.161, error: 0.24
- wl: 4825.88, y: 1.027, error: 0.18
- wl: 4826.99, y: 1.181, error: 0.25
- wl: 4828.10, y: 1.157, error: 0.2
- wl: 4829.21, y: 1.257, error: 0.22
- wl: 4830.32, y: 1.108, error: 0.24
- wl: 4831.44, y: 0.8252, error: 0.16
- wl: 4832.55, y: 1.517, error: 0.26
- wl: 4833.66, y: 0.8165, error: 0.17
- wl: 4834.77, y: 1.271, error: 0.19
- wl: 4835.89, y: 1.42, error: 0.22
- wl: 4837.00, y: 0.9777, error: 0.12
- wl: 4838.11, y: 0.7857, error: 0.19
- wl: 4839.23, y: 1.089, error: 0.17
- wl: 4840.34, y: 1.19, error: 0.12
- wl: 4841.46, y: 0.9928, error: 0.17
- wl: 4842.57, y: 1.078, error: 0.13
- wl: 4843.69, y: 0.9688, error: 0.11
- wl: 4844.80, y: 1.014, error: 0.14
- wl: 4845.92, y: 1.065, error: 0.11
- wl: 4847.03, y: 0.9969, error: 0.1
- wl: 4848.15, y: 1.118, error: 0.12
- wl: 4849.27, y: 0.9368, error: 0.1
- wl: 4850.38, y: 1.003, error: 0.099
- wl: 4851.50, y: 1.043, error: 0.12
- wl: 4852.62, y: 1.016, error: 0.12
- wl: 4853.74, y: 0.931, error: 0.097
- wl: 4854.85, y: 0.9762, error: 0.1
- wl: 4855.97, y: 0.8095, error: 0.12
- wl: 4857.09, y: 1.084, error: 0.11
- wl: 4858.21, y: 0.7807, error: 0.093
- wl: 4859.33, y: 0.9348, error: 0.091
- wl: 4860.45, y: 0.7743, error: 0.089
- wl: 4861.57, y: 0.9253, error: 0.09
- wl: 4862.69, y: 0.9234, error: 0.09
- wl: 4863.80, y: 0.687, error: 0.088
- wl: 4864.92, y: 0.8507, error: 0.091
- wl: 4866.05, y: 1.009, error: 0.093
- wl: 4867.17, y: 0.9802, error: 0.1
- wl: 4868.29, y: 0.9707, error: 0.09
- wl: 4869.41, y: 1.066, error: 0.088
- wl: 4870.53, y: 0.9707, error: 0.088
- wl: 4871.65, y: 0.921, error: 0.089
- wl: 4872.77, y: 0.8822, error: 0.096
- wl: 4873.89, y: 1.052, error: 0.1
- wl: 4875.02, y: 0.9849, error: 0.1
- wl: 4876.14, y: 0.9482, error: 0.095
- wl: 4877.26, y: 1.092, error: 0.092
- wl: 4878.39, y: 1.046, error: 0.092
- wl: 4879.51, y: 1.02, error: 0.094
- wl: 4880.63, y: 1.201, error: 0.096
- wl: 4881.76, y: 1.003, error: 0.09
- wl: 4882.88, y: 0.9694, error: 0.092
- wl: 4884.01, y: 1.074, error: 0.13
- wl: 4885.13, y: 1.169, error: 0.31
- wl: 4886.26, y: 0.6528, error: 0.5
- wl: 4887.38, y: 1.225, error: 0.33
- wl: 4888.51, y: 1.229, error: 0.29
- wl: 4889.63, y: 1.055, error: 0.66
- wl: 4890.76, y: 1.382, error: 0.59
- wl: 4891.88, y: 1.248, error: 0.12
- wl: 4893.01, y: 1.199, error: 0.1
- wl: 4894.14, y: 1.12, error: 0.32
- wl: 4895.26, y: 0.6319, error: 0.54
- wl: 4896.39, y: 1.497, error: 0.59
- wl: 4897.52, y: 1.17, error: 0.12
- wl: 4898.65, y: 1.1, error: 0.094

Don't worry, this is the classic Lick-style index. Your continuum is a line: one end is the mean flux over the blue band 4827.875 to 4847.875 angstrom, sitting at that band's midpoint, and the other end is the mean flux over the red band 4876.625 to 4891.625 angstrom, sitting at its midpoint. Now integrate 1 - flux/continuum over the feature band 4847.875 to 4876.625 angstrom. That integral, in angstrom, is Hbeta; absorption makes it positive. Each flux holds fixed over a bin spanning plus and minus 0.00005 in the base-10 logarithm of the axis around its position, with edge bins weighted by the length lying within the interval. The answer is 3.8 angstrom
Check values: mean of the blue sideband 1.08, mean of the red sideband 1.09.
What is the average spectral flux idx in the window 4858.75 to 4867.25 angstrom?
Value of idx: 0.88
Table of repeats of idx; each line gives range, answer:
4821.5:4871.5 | 1.03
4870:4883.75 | 1.01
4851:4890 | 0.978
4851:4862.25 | 0.926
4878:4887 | 1.02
